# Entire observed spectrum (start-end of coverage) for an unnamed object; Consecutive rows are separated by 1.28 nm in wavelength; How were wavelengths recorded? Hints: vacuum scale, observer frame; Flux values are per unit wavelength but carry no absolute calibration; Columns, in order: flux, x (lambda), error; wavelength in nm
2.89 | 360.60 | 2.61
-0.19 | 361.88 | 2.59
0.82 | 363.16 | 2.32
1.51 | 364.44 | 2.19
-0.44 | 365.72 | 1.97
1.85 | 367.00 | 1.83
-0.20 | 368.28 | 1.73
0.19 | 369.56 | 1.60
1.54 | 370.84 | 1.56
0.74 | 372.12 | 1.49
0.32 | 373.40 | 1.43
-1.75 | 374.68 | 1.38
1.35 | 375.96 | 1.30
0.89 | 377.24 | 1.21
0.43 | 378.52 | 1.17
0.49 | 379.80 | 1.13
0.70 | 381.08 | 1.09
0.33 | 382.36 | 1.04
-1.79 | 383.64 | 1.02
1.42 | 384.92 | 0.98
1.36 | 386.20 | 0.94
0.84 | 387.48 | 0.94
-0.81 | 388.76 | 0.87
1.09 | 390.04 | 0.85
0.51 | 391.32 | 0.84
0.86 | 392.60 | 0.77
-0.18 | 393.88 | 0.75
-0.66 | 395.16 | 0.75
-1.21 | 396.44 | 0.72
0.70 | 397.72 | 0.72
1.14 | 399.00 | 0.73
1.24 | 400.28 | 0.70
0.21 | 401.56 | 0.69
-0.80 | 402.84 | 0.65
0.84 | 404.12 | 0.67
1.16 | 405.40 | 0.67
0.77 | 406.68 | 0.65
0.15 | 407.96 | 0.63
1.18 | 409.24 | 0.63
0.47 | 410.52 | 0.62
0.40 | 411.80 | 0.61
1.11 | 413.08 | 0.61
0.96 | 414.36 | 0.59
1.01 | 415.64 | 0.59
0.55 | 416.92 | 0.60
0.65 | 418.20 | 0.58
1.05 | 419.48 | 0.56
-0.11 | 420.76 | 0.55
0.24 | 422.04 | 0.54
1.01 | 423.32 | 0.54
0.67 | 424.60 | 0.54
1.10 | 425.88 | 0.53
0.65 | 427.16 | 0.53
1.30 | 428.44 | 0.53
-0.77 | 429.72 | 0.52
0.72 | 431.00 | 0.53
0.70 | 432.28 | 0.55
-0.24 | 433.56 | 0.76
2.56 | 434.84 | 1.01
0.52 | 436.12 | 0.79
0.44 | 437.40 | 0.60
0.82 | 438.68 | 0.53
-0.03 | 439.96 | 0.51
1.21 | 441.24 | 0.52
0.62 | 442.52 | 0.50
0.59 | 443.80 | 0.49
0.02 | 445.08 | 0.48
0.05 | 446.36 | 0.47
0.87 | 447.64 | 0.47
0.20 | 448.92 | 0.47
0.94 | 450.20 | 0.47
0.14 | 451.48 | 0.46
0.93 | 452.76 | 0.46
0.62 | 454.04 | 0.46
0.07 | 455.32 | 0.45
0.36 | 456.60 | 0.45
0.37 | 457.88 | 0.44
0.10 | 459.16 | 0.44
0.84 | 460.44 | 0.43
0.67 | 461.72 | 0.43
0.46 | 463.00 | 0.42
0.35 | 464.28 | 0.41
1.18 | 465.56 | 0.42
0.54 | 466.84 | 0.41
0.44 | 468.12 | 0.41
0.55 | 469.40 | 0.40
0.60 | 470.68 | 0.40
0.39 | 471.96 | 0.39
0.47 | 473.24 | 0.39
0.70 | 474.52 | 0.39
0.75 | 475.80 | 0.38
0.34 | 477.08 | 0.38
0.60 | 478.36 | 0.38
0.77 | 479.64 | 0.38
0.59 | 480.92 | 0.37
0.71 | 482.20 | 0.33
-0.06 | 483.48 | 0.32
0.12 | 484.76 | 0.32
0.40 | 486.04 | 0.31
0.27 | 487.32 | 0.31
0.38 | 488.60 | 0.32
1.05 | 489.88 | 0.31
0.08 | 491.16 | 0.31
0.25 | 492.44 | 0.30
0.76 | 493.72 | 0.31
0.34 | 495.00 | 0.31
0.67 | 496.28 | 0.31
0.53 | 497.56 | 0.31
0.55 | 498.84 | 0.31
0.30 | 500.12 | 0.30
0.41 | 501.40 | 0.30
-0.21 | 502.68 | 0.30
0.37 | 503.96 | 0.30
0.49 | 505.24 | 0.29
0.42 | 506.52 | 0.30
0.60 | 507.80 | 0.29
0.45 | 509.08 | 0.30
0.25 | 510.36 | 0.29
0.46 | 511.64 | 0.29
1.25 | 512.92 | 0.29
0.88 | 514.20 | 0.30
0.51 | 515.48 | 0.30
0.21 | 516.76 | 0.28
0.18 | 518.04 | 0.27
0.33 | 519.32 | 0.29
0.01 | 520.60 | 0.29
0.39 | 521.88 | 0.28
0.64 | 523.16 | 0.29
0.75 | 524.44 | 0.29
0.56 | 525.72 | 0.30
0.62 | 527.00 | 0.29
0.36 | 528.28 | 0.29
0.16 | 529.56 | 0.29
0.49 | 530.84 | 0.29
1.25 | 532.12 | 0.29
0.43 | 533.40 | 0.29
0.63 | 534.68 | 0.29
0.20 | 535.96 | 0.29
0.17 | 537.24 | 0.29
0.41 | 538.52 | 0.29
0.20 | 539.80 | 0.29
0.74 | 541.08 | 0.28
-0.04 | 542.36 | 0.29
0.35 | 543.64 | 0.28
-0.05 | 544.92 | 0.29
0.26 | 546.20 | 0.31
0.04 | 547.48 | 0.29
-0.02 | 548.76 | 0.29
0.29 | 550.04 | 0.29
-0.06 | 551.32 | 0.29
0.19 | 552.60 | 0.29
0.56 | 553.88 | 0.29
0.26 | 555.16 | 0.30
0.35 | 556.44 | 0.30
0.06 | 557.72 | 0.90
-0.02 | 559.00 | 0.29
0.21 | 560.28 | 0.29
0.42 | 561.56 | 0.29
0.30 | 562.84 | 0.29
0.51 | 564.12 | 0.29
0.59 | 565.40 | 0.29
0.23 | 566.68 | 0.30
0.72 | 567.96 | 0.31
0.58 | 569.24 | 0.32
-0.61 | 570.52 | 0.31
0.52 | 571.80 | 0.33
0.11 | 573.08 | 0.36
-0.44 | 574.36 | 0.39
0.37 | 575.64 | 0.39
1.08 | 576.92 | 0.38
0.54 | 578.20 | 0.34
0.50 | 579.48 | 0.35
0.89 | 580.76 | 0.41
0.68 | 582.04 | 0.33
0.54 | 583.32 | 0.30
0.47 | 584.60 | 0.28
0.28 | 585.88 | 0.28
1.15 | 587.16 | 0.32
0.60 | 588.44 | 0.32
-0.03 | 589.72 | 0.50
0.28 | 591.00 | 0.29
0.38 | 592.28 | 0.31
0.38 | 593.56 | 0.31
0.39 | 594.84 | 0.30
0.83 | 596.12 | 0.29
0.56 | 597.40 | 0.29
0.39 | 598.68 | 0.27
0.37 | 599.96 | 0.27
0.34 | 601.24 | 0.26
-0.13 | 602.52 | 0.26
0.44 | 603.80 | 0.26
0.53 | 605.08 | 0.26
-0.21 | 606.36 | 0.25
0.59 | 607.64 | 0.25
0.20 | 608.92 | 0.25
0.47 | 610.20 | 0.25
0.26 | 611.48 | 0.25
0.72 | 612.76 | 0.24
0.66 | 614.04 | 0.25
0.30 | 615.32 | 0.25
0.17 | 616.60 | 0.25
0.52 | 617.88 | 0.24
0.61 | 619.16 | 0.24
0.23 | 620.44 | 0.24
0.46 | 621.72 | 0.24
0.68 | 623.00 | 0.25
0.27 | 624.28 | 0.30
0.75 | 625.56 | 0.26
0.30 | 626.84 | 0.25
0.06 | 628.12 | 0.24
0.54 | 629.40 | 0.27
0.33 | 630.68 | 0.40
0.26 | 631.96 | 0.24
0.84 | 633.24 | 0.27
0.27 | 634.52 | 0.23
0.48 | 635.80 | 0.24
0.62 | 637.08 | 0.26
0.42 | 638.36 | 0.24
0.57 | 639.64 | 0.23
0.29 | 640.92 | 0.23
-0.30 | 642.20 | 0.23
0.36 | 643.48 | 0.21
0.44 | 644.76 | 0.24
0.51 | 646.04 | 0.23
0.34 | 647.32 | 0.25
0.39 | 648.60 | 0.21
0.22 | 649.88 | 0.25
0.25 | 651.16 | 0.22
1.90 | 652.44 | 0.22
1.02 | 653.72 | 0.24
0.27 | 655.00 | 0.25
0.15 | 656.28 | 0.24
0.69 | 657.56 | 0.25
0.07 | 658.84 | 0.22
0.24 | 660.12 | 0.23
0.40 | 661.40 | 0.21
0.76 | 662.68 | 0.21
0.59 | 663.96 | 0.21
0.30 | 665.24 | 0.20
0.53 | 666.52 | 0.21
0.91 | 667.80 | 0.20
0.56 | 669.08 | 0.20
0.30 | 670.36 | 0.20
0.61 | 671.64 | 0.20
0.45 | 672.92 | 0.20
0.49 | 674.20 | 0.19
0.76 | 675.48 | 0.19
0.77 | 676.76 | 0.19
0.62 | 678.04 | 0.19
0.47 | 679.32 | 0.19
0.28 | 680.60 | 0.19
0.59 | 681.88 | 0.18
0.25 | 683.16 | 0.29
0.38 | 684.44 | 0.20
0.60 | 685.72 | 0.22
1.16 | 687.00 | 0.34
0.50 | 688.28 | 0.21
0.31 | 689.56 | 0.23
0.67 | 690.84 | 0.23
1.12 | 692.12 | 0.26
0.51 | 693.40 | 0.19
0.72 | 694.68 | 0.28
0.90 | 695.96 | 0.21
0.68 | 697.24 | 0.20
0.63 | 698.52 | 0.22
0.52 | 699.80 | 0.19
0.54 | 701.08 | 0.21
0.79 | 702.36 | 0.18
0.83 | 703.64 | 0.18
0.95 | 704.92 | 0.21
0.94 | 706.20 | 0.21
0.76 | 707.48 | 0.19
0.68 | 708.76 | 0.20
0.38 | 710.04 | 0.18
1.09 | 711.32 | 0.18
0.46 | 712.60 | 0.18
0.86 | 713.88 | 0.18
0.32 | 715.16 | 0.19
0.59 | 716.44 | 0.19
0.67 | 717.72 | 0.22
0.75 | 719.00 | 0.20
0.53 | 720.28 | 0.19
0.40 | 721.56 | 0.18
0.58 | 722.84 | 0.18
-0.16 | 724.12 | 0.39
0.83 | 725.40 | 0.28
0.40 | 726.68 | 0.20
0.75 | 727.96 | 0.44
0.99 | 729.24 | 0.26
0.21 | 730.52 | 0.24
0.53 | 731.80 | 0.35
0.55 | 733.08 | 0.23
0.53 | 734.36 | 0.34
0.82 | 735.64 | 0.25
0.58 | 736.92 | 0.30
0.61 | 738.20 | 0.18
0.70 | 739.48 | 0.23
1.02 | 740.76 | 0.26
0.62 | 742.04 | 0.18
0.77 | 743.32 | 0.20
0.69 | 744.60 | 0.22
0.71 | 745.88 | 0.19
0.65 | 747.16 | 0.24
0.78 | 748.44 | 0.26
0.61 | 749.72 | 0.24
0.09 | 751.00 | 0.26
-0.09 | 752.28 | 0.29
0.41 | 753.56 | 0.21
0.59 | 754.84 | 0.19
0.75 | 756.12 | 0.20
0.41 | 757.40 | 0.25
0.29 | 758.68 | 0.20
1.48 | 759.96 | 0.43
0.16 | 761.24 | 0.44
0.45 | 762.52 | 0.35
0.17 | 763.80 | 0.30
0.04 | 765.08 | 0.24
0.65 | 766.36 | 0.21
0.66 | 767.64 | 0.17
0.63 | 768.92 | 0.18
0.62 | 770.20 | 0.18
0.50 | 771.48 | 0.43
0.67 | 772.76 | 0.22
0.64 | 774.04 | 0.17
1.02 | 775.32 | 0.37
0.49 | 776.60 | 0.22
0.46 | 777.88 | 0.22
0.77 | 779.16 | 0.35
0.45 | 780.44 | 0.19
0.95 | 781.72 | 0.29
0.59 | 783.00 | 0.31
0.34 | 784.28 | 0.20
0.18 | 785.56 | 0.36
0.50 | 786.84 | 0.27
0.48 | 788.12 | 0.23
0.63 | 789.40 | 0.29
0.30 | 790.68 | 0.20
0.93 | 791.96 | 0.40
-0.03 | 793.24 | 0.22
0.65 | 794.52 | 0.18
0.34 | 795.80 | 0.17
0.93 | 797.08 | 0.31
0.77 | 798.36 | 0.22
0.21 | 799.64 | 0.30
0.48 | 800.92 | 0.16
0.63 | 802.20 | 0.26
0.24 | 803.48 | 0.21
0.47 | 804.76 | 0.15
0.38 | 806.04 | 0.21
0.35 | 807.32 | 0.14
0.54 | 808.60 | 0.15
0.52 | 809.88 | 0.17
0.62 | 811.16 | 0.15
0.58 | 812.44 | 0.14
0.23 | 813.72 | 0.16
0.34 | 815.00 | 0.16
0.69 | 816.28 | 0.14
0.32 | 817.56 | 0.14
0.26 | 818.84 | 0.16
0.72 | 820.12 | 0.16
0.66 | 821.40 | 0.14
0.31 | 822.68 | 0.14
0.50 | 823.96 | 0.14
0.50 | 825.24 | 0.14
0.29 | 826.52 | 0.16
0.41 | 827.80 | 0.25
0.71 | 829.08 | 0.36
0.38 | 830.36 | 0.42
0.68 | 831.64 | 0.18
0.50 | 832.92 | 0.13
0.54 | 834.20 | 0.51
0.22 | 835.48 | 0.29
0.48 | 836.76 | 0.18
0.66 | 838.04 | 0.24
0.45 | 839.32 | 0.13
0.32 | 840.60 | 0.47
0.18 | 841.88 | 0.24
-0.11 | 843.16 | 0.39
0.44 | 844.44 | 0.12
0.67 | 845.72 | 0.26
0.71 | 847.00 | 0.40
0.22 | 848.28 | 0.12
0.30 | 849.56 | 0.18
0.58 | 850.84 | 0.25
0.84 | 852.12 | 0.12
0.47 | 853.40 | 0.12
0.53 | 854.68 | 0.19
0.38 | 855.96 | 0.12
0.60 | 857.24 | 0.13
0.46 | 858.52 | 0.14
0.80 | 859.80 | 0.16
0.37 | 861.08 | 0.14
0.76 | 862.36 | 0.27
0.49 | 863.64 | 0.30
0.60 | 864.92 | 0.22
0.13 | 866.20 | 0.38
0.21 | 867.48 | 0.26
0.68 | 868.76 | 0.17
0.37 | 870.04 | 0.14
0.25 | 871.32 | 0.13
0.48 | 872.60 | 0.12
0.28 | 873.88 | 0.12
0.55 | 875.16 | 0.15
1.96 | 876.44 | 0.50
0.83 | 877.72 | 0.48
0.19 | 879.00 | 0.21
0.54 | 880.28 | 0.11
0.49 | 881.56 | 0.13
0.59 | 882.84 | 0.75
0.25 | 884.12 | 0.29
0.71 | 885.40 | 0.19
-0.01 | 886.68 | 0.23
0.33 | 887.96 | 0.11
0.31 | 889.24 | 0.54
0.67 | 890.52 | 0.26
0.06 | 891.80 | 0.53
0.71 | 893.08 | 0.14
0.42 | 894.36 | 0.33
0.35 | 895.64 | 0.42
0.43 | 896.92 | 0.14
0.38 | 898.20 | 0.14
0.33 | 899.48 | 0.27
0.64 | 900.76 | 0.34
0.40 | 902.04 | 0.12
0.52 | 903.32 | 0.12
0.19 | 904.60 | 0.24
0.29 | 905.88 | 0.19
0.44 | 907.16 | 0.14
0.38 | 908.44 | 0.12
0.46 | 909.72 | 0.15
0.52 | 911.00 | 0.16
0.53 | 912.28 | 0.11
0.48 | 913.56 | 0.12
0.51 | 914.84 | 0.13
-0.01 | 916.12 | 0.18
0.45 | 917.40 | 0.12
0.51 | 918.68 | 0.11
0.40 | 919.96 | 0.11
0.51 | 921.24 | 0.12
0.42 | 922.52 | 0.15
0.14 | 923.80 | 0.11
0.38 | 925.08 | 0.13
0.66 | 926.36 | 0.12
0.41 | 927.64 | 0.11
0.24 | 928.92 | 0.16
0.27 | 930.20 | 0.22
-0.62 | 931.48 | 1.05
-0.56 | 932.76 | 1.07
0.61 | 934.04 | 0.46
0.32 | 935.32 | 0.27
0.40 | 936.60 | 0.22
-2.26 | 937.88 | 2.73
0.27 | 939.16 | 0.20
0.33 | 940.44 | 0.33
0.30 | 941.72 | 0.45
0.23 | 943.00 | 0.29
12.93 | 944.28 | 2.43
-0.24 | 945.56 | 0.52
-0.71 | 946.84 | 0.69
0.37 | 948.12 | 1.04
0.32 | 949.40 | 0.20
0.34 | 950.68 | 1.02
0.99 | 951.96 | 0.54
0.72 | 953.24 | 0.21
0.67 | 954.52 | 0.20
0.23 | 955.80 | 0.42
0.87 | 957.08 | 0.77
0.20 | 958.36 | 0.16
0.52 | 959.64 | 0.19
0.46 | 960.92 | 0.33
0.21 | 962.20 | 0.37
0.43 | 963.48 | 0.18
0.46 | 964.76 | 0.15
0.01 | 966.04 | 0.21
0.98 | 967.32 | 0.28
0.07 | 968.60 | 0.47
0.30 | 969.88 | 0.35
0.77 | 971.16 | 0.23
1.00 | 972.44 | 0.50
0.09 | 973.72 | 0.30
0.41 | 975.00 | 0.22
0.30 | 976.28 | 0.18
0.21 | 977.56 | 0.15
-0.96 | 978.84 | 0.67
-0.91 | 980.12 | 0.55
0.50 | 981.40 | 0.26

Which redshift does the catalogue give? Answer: 0.75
